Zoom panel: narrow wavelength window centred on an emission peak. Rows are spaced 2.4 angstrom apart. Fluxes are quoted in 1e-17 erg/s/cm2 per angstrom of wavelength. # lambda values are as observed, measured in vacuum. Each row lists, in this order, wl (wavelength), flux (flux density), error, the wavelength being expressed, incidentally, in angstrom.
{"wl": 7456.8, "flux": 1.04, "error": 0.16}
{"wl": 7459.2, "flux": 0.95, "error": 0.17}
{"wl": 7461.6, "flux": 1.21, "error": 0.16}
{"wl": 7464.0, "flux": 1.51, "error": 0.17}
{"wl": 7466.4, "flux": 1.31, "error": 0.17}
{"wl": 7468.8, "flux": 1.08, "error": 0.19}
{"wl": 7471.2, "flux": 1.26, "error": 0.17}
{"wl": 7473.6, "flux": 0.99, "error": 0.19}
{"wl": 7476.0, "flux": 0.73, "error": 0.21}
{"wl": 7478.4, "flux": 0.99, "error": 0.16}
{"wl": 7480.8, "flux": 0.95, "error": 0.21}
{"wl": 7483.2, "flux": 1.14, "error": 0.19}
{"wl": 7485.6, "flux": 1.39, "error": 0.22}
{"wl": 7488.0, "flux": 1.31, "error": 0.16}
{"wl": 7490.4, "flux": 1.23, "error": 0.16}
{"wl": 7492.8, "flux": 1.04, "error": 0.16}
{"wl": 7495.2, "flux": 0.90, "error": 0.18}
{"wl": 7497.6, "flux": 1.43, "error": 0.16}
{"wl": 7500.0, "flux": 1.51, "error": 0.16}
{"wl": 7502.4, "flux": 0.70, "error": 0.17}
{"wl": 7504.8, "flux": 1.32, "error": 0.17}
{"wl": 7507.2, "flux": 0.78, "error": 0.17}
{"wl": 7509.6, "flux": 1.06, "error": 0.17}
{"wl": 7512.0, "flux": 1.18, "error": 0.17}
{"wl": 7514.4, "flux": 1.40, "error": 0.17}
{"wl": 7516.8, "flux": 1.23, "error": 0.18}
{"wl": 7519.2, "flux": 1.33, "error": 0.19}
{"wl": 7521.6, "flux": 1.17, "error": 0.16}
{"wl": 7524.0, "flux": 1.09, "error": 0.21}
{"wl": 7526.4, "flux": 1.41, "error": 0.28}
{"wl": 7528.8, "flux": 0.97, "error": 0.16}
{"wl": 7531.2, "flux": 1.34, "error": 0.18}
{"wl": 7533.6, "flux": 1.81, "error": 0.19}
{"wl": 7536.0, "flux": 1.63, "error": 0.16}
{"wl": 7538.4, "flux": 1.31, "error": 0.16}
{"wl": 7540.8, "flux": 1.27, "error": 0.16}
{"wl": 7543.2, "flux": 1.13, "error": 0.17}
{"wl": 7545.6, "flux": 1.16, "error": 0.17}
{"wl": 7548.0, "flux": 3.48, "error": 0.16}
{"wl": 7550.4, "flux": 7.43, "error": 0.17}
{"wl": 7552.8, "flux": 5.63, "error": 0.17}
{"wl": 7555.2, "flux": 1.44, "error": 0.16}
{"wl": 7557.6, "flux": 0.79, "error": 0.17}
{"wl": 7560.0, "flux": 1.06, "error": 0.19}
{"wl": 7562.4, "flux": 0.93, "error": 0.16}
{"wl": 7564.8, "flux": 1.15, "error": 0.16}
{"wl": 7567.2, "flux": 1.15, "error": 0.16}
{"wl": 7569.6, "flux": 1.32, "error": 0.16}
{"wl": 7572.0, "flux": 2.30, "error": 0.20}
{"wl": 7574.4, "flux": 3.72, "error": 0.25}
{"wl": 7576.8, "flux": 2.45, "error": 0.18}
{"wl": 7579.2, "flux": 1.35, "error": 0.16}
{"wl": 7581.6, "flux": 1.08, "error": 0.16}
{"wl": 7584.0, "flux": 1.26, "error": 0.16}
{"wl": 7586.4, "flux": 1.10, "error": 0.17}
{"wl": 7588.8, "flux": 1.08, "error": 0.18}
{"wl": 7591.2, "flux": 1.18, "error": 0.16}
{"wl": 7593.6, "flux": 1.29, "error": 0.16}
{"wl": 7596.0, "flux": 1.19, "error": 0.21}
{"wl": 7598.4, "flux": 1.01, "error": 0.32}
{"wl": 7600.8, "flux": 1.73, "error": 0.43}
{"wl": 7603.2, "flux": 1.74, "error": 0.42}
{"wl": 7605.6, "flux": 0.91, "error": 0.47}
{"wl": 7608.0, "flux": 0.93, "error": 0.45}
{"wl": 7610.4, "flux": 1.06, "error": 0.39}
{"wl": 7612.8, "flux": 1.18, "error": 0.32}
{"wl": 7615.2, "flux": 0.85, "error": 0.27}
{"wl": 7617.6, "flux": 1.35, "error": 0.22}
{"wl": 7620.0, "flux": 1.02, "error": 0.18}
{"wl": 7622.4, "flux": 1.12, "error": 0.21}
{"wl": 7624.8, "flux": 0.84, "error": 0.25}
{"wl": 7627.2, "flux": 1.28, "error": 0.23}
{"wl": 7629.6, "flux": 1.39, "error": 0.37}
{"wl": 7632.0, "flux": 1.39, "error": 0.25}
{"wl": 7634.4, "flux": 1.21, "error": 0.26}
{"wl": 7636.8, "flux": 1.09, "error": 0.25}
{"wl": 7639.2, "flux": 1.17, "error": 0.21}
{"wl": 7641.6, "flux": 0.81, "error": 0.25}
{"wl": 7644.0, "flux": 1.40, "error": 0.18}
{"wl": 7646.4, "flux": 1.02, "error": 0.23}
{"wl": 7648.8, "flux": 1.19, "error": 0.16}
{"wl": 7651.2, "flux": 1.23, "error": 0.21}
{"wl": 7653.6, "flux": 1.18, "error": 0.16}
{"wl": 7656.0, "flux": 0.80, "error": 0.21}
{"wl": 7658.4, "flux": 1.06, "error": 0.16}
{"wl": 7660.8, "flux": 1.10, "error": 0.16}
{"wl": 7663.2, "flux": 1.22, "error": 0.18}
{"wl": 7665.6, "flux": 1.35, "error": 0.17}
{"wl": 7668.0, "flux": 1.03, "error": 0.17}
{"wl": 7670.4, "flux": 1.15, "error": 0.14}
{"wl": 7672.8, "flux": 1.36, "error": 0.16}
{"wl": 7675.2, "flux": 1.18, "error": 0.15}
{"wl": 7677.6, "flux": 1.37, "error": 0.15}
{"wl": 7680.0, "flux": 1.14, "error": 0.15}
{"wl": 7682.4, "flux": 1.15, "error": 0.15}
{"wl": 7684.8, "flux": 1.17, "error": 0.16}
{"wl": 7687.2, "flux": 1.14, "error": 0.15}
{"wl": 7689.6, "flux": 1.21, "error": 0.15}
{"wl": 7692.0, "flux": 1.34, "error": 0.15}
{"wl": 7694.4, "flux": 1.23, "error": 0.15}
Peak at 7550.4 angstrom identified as H-alpha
